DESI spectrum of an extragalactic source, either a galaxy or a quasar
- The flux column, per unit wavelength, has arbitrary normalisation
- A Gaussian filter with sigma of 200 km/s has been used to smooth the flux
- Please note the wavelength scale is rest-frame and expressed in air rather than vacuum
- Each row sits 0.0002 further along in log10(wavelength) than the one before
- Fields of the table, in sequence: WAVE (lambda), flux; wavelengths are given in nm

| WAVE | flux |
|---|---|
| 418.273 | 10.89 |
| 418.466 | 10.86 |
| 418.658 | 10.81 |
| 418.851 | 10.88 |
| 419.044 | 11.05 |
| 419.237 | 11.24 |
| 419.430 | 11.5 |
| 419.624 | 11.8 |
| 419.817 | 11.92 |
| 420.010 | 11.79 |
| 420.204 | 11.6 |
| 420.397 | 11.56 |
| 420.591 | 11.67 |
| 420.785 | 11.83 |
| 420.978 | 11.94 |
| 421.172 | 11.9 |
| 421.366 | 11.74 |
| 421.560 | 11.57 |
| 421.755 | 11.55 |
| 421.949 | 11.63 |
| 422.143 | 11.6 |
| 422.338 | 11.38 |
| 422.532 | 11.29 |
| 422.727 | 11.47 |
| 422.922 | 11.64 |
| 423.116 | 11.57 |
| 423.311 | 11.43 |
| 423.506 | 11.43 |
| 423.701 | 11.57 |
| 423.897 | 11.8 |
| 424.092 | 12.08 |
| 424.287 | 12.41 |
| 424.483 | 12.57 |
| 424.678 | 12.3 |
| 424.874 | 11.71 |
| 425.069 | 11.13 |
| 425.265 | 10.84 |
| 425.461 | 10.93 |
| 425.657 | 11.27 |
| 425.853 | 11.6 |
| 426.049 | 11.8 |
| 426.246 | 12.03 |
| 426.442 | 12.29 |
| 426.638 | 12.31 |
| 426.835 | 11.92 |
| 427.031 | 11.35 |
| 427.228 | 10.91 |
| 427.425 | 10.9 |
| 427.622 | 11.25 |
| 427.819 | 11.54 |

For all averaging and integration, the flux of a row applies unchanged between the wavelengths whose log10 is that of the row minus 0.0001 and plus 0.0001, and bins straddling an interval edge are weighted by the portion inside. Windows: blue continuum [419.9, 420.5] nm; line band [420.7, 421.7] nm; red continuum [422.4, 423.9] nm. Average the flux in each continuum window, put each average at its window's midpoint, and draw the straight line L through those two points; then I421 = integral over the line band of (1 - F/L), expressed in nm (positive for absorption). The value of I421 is -0.02 nm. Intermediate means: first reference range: 11.7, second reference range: 11.5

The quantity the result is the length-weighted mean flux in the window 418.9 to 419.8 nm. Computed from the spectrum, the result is 11.4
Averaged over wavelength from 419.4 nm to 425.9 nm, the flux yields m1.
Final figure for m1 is 11.6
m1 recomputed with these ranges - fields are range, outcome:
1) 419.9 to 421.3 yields 11.8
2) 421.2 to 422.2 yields 11.6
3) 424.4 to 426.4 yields 11.6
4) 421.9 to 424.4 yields 11.6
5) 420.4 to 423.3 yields 11.6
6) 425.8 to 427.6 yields 11.7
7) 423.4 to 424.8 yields 12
